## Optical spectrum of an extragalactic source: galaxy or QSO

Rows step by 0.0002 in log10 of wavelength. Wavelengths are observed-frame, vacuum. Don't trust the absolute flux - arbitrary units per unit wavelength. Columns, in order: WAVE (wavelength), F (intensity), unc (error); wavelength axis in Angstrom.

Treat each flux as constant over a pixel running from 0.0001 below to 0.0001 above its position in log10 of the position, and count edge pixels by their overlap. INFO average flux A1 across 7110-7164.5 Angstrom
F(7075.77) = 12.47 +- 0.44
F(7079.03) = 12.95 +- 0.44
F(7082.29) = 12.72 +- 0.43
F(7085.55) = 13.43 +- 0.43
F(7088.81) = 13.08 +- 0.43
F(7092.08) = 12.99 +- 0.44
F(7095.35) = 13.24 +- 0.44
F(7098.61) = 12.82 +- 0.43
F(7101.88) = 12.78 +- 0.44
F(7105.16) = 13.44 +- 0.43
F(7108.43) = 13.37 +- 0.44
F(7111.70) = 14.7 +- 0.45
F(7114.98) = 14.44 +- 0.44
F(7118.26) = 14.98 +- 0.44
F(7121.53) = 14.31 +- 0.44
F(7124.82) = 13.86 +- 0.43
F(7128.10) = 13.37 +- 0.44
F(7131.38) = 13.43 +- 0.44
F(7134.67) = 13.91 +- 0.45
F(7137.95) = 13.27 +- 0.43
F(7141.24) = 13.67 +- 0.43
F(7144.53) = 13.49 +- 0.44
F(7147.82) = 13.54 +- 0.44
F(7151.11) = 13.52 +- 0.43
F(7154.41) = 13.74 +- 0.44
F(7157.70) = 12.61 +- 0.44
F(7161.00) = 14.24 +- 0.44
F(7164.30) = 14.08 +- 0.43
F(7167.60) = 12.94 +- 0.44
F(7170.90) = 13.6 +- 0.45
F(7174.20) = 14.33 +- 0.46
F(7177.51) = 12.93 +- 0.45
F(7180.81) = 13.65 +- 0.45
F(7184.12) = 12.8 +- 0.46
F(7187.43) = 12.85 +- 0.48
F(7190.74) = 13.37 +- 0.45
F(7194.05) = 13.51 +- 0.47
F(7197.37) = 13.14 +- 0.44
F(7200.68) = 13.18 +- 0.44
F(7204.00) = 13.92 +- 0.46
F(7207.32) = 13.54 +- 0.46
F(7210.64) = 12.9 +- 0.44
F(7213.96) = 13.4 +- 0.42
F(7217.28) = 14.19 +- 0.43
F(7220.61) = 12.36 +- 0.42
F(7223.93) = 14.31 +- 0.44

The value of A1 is 13.8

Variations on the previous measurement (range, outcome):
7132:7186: 13.5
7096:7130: 13.8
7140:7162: 13.5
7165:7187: 13.4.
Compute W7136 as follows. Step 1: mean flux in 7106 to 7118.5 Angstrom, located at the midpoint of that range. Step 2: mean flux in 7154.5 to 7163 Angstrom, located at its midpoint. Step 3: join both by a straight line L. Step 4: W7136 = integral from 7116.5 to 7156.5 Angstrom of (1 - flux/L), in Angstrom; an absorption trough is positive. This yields 0.3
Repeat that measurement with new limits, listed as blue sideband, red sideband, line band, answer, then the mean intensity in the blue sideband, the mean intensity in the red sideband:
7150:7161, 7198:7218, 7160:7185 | -0.3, 13.4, 13.5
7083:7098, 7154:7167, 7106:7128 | -1.4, 13.1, 13.6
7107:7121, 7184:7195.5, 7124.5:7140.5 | 0.6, 14.4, 13.2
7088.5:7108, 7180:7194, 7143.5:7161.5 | -0.5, 13.1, 13.2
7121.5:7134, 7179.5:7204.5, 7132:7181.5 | -0.3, 13.7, 13.3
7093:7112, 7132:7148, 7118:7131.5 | -0.5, 13.3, 13.6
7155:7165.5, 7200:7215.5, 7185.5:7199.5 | 0.3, 13.6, 13.4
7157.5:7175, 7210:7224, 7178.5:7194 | 0.4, 13.7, 13.4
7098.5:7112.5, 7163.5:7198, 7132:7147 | -0.2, 13.4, 13.4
